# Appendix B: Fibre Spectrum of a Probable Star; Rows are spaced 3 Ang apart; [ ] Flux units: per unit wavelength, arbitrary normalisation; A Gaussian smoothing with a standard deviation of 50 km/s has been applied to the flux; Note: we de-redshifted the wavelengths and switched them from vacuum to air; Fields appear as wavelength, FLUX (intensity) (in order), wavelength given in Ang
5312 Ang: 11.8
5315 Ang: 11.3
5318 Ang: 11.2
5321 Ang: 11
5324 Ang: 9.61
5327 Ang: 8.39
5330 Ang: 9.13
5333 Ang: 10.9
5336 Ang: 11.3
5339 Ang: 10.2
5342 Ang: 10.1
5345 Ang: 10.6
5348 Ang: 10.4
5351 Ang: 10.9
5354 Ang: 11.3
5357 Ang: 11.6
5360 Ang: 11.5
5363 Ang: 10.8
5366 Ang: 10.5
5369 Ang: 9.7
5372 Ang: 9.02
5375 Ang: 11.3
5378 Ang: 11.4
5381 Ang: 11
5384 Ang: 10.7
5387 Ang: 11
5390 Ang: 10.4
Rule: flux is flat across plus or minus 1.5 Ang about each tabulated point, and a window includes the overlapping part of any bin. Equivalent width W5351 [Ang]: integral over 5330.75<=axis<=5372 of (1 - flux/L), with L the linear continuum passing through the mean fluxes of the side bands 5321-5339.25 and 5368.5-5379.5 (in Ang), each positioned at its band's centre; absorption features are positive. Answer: -1.89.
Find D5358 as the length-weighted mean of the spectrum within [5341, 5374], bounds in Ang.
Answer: 10.6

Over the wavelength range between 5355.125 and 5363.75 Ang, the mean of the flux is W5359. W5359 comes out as 11.3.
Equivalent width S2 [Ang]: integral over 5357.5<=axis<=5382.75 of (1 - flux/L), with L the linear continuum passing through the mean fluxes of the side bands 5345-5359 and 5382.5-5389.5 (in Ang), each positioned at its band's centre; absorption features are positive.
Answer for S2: 0.5 Ang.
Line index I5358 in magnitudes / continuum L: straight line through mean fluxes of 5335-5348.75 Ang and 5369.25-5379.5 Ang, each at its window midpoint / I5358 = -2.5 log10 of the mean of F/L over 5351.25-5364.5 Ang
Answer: -0.08 mag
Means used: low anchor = 10.5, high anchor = 10.5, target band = 11.3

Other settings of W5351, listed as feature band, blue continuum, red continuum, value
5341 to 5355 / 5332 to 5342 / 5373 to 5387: 0.2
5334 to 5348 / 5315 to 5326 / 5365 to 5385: 0.0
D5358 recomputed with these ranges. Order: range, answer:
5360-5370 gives 10.5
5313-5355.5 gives 10.5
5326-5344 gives 10.1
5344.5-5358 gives 11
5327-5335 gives 9.79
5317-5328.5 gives 10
